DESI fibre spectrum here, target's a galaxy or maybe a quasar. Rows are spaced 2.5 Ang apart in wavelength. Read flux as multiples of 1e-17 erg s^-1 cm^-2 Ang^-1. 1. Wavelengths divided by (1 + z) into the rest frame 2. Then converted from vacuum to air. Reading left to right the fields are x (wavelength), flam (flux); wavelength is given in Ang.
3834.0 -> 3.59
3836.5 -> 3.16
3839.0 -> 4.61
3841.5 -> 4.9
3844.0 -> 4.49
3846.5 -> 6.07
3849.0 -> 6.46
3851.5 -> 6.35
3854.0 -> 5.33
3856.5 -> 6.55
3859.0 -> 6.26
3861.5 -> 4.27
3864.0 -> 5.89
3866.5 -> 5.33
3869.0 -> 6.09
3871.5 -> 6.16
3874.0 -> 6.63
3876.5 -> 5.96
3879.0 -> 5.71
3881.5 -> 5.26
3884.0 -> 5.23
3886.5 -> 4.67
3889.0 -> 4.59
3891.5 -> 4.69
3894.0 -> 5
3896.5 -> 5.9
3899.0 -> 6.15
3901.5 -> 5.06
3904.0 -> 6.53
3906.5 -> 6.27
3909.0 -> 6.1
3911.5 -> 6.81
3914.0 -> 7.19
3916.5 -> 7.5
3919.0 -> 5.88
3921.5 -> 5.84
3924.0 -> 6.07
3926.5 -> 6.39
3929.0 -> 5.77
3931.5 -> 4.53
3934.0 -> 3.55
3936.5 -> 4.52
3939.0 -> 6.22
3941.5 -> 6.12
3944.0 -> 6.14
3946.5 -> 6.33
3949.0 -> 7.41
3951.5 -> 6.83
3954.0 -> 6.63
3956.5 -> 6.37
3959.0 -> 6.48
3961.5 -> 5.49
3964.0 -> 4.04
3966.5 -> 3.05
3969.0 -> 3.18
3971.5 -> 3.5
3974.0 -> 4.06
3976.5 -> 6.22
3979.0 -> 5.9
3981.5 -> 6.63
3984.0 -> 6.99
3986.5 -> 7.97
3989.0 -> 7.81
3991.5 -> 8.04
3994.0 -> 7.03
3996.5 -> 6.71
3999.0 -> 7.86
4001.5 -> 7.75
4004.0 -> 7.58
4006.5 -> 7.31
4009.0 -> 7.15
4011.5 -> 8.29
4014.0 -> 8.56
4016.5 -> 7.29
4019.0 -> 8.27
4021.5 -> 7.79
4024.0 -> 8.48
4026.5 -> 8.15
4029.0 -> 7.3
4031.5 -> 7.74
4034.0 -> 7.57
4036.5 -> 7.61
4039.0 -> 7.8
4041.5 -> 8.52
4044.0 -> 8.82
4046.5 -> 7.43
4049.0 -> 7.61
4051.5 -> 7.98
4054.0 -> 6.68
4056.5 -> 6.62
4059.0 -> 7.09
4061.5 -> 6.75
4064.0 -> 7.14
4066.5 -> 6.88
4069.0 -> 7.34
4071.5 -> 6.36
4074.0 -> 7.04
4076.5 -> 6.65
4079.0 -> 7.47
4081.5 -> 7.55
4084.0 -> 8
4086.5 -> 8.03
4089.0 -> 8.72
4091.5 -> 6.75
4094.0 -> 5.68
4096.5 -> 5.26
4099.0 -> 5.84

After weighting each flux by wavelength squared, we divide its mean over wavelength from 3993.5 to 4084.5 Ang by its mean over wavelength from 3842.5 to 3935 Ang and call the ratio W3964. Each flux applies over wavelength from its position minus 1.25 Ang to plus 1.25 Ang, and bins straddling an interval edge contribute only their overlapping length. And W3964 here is 1.41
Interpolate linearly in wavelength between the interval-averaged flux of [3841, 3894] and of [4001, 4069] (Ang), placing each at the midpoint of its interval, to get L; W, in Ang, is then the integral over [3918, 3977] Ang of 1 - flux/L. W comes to 9.9 Ang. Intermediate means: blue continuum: 5.56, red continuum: 7.63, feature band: 5.43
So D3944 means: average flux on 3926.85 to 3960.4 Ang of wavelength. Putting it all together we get 5.93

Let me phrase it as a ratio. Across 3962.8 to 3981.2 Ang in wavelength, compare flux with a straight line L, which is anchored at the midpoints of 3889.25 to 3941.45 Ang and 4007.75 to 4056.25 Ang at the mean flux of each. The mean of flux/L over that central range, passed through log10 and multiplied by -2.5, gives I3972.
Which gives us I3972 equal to 0.47 mag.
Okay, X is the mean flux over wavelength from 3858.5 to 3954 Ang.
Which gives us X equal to 5.82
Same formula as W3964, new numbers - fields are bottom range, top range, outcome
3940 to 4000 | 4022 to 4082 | 1.27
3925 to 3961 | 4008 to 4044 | 1.39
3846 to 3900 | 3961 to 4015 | 1.21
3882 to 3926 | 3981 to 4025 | 1.37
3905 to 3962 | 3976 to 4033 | 1.28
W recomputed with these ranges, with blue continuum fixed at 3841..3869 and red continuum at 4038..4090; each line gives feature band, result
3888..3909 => 1.6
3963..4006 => 3.9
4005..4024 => -2.2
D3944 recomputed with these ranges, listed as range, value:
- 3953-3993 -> 5.78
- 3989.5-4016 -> 7.62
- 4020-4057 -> 7.77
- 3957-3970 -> 4.58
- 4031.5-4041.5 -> 7.78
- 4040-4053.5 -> 7.99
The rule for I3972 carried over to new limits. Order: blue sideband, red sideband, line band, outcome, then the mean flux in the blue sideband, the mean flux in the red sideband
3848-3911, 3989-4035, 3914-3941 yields 0.13 mag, 5.71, 7.72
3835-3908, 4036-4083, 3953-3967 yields 0.17 mag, 5.5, 7.33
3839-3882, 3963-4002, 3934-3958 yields -0.04 mag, 5.72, 6.03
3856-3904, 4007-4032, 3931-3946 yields 0.24 mag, 5.56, 7.89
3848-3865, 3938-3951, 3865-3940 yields 0.08 mag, 5.86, 6.47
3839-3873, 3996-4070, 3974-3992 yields 0.04 mag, 5.67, 7.61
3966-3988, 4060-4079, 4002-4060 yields -0.23 mag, 5.38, 6.92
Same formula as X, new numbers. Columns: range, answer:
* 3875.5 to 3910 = 5.5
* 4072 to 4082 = 7.09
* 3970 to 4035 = 7.21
